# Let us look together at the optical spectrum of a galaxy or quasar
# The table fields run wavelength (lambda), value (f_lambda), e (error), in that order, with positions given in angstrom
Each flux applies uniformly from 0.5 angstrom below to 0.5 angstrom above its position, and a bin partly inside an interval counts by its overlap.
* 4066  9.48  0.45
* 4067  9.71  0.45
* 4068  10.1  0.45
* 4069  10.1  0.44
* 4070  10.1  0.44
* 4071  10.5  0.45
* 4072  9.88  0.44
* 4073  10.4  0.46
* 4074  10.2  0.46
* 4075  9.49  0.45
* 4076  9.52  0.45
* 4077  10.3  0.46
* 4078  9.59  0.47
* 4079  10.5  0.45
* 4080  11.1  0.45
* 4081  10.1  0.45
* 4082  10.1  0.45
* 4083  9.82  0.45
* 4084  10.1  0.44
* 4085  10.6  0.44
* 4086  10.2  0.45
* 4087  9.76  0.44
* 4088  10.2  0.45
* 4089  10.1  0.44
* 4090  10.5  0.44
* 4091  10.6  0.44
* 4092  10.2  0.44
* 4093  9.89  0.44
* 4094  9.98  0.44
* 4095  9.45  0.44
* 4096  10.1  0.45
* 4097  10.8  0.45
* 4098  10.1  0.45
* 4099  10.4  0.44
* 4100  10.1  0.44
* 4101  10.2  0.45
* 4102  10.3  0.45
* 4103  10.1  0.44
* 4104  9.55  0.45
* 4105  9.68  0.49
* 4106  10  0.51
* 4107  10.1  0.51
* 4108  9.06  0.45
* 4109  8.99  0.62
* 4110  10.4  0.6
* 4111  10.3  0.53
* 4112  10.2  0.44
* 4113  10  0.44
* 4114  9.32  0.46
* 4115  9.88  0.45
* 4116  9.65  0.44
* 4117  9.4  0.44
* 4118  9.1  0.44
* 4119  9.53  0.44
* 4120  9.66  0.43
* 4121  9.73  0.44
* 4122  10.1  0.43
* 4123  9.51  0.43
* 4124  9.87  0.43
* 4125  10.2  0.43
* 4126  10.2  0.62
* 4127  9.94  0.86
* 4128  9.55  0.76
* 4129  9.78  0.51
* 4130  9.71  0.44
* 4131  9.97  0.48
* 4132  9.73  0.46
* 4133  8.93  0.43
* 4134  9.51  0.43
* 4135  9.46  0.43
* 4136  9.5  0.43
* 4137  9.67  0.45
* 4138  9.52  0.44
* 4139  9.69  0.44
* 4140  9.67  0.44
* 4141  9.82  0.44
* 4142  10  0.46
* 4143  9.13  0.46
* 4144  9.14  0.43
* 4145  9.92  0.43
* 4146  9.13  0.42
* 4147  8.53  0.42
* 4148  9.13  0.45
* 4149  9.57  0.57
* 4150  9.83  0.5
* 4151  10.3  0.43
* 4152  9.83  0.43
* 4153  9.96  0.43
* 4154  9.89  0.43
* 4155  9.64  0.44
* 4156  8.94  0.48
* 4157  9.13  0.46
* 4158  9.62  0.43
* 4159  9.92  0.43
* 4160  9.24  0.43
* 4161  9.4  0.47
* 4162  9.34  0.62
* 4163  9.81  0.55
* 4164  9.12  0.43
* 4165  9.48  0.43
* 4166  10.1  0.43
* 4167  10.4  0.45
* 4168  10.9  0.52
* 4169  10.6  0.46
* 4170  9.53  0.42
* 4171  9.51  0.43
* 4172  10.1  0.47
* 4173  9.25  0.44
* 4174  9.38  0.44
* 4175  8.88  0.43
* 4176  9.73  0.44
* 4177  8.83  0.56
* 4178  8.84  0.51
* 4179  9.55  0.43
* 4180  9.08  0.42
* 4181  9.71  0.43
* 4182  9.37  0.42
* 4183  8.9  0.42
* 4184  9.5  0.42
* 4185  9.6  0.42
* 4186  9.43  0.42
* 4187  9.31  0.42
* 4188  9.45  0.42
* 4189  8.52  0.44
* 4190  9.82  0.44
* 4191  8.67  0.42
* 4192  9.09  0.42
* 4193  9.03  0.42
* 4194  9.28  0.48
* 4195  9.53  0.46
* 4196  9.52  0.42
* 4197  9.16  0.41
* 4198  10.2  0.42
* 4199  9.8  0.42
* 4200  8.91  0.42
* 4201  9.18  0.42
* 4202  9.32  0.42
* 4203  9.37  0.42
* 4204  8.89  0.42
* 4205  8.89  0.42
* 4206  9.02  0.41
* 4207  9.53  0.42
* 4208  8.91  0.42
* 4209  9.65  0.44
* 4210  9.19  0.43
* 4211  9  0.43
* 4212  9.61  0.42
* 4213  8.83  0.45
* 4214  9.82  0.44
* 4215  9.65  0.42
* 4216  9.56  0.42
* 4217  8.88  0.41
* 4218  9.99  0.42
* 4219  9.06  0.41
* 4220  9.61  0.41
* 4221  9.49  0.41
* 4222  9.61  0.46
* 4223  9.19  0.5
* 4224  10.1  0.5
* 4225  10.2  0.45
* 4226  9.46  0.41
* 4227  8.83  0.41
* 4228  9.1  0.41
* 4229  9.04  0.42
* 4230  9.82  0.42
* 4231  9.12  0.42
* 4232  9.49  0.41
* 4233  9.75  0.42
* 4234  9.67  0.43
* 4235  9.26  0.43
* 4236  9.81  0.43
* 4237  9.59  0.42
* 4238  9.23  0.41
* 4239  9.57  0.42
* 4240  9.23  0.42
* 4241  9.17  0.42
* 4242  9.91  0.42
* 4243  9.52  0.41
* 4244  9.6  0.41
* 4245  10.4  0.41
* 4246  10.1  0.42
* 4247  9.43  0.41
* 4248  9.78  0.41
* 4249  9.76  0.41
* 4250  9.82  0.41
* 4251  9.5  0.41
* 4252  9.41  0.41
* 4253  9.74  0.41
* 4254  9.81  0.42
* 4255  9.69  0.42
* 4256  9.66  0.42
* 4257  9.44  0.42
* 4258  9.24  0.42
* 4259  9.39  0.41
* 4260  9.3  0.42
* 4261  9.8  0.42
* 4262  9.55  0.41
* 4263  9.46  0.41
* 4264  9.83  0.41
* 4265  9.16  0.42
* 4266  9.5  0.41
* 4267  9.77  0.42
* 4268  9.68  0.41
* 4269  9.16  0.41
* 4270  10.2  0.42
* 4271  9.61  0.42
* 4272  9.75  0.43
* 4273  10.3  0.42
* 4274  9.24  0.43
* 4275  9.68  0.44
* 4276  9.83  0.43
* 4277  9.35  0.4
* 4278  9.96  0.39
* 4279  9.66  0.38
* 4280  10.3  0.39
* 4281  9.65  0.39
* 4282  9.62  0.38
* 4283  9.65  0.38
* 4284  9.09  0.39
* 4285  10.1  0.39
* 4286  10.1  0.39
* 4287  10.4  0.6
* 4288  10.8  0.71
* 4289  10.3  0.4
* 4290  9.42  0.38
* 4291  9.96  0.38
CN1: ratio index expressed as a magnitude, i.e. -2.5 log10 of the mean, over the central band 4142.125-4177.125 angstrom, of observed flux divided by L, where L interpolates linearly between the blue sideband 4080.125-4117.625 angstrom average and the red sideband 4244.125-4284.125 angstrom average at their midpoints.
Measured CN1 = 0.033 mag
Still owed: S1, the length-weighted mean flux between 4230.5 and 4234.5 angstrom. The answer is 9.51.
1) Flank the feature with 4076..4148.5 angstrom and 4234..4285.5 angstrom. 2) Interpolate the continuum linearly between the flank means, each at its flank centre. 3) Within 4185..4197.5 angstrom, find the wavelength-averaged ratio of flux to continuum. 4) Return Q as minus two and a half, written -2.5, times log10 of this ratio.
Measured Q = 0.06 mag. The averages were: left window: 9.85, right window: 9.63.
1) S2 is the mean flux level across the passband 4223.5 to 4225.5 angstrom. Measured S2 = 10.1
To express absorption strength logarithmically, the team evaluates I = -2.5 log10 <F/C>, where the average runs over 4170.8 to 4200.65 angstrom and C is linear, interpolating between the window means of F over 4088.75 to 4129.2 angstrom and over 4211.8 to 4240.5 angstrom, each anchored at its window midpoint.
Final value 0.03 mag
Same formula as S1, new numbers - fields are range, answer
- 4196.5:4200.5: 9.52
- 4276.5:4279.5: 9.66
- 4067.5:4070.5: 10.1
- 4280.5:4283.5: 9.64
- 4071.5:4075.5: 9.99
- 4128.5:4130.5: 9.75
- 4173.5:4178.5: 9.13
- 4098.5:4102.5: 10.2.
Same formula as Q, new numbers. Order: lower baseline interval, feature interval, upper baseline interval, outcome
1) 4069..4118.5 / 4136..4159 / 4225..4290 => 0.038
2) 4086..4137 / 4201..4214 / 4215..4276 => 0.051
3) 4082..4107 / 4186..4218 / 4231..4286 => 0.058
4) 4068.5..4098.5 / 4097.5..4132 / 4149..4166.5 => 0.009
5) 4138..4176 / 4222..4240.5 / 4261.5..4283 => 0.021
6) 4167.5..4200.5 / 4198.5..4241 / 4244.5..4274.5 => 0.017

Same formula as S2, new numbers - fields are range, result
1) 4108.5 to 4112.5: 9.97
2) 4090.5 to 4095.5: 10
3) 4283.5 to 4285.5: 9.59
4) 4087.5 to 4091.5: 10.3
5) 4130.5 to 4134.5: 9.54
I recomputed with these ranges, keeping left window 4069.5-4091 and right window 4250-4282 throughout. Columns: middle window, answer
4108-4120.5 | 0.04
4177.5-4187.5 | 0.06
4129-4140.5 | 0.05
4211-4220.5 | 0.04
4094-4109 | 0.01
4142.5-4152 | 0.06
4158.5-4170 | 0.01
